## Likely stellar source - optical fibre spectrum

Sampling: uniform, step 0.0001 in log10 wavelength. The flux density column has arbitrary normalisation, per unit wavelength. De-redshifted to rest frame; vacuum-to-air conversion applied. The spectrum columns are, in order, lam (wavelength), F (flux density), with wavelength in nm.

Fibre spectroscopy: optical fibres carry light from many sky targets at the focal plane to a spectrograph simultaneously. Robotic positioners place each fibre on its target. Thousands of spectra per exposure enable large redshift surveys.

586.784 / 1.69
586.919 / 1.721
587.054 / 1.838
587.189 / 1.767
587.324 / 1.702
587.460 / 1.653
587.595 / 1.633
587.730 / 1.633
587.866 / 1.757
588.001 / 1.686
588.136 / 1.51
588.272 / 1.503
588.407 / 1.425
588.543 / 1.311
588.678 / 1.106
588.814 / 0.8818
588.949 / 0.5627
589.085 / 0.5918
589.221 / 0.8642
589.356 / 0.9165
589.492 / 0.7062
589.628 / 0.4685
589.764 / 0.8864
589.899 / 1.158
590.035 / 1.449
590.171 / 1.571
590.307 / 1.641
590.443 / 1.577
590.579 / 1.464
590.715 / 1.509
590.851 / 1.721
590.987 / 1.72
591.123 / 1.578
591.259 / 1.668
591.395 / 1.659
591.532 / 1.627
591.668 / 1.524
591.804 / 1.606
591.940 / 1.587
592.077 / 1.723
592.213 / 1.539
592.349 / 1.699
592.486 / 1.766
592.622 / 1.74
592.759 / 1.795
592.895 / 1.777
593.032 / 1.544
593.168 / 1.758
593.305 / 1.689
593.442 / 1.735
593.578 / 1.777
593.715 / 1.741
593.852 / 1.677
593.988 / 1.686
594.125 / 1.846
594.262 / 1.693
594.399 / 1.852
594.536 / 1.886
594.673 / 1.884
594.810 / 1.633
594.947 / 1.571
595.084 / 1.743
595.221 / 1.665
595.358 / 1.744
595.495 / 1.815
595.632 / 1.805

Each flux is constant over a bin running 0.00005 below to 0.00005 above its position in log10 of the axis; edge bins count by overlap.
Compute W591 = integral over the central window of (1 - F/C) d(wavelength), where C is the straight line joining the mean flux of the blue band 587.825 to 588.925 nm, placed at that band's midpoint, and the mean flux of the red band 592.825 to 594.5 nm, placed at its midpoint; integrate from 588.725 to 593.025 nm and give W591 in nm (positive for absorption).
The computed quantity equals 0.46 nm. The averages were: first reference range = 1.36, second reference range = 1.73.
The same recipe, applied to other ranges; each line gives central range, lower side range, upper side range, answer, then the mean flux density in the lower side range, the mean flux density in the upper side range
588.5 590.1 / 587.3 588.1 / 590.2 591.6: 0.72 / 1.67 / 1.61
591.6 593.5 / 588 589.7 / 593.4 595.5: -0.23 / 1.01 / 1.75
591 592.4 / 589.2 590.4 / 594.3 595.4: -0.30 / 1.09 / 1.75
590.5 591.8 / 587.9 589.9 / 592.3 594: -0.19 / 1.05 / 1.72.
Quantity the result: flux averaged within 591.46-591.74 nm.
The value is 1.57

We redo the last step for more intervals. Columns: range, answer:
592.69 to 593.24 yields 1.72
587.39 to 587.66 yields 1.64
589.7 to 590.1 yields 1.17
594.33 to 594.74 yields 1.87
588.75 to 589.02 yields 0.719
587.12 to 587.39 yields 1.74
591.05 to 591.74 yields 1.61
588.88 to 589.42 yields 0.734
